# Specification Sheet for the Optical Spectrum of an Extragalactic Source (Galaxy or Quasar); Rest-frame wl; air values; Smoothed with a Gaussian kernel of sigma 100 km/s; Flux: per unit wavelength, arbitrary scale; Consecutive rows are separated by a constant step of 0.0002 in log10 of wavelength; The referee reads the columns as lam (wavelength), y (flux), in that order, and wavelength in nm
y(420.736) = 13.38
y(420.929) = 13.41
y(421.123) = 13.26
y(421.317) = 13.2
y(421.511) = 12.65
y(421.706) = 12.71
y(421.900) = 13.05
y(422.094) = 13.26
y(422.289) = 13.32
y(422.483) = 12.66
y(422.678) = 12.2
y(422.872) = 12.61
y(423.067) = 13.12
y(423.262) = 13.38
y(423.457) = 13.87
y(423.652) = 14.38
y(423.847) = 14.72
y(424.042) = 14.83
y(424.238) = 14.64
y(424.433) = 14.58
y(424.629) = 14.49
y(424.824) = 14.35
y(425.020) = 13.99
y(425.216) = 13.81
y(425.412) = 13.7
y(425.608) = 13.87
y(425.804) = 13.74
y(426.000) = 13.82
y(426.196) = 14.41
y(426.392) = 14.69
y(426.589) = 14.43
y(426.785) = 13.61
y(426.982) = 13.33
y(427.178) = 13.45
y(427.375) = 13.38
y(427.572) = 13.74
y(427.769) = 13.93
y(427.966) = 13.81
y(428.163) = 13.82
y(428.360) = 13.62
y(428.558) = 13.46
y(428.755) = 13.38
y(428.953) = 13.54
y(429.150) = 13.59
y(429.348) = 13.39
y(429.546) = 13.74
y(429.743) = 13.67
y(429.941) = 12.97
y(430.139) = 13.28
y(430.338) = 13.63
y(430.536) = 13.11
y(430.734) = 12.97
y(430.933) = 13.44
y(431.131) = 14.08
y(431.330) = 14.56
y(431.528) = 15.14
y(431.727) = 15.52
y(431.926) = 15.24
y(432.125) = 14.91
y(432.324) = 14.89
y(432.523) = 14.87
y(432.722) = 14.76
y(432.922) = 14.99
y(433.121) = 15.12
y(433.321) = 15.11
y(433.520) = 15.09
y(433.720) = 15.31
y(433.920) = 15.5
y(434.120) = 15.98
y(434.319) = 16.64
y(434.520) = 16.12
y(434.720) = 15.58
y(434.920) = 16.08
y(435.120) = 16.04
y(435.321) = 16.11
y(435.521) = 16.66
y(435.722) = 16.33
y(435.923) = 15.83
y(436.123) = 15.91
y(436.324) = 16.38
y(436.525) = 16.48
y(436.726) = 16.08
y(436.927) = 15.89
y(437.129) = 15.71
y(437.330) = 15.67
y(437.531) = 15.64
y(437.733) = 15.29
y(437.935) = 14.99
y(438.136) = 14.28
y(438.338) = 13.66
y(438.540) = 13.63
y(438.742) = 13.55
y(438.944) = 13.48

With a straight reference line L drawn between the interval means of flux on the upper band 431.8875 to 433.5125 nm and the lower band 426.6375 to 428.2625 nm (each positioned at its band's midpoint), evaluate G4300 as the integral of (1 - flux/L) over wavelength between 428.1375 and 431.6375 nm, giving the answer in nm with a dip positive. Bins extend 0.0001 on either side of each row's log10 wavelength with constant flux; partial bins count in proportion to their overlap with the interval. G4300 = 0.16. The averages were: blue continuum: 13.7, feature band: 13.6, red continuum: 15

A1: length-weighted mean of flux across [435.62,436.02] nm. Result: 16.1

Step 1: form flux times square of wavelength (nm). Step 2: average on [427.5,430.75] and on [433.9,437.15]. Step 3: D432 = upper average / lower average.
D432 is 1.2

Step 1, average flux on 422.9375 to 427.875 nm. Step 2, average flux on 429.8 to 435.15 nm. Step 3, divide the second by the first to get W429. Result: 1.06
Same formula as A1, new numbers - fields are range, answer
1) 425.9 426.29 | 14.1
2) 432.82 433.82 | 15.1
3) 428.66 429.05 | 13.4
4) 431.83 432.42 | 15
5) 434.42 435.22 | 16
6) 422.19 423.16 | 12.8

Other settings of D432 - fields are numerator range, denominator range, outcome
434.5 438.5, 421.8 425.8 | 1.21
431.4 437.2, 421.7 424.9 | 1.20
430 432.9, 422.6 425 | 1.06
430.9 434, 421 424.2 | 1.17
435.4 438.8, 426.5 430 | 1.18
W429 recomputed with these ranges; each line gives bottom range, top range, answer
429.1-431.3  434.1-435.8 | 1.20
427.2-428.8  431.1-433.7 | 1.10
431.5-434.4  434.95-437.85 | 1.05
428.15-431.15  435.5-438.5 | 1.16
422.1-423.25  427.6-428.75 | 1.07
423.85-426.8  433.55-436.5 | 1.13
